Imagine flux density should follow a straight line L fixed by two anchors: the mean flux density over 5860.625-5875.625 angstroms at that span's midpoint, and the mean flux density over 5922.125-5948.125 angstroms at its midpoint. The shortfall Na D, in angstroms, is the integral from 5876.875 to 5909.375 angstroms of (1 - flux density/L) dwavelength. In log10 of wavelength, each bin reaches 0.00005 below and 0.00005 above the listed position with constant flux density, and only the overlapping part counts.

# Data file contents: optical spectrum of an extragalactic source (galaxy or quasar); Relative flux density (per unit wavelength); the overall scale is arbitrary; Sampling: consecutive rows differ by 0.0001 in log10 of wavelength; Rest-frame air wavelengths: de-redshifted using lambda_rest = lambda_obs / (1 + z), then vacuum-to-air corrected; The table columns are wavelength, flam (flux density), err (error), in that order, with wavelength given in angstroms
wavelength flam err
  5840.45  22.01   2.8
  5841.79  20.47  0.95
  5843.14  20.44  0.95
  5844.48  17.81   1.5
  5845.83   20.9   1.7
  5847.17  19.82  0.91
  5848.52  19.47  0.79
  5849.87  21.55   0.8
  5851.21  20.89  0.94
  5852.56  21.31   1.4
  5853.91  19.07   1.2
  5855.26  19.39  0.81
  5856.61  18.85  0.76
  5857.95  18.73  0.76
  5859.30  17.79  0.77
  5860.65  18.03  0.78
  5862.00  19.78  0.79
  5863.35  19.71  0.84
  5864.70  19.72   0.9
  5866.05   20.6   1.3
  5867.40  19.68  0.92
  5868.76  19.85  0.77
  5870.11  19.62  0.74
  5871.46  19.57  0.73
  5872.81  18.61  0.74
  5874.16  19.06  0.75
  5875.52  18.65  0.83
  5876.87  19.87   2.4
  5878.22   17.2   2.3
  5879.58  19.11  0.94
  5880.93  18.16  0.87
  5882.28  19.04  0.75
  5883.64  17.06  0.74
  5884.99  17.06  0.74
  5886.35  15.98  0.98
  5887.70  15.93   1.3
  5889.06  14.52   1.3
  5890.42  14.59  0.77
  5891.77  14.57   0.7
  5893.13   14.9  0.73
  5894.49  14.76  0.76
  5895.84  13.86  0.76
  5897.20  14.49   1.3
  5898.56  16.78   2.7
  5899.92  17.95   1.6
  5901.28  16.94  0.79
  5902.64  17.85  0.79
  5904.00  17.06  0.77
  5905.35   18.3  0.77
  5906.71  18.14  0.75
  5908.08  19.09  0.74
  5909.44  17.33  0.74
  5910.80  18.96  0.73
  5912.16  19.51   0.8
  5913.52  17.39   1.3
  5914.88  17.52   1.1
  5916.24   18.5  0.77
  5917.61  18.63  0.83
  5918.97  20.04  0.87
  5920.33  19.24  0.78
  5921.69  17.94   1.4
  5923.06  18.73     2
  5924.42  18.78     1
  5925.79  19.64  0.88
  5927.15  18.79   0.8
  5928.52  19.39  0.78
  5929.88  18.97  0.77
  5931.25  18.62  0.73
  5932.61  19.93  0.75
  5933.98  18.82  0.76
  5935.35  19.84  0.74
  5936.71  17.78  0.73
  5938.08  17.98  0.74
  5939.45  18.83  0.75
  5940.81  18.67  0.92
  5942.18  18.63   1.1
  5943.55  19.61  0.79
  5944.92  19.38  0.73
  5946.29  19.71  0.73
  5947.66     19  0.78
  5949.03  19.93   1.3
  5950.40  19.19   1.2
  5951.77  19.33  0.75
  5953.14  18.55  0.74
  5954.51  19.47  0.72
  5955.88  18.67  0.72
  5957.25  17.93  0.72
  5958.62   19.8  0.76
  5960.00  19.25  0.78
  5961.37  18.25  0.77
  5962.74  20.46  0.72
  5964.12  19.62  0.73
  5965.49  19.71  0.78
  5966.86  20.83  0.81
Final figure 4.3 angstroms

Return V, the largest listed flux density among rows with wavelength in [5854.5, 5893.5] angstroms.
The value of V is 20.6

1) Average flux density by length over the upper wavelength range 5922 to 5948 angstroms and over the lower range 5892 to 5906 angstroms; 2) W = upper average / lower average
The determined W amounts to 1.2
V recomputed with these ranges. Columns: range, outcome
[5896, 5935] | 20.04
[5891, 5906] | 18.3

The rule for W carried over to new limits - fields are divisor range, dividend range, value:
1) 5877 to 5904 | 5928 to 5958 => 1.16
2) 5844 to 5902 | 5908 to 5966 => 1.04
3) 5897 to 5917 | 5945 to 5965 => 1.08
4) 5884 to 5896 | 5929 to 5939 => 1.24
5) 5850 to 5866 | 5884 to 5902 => 0.80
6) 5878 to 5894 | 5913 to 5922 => 1.12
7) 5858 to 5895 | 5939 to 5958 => 1.06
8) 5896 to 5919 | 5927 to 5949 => 1.07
